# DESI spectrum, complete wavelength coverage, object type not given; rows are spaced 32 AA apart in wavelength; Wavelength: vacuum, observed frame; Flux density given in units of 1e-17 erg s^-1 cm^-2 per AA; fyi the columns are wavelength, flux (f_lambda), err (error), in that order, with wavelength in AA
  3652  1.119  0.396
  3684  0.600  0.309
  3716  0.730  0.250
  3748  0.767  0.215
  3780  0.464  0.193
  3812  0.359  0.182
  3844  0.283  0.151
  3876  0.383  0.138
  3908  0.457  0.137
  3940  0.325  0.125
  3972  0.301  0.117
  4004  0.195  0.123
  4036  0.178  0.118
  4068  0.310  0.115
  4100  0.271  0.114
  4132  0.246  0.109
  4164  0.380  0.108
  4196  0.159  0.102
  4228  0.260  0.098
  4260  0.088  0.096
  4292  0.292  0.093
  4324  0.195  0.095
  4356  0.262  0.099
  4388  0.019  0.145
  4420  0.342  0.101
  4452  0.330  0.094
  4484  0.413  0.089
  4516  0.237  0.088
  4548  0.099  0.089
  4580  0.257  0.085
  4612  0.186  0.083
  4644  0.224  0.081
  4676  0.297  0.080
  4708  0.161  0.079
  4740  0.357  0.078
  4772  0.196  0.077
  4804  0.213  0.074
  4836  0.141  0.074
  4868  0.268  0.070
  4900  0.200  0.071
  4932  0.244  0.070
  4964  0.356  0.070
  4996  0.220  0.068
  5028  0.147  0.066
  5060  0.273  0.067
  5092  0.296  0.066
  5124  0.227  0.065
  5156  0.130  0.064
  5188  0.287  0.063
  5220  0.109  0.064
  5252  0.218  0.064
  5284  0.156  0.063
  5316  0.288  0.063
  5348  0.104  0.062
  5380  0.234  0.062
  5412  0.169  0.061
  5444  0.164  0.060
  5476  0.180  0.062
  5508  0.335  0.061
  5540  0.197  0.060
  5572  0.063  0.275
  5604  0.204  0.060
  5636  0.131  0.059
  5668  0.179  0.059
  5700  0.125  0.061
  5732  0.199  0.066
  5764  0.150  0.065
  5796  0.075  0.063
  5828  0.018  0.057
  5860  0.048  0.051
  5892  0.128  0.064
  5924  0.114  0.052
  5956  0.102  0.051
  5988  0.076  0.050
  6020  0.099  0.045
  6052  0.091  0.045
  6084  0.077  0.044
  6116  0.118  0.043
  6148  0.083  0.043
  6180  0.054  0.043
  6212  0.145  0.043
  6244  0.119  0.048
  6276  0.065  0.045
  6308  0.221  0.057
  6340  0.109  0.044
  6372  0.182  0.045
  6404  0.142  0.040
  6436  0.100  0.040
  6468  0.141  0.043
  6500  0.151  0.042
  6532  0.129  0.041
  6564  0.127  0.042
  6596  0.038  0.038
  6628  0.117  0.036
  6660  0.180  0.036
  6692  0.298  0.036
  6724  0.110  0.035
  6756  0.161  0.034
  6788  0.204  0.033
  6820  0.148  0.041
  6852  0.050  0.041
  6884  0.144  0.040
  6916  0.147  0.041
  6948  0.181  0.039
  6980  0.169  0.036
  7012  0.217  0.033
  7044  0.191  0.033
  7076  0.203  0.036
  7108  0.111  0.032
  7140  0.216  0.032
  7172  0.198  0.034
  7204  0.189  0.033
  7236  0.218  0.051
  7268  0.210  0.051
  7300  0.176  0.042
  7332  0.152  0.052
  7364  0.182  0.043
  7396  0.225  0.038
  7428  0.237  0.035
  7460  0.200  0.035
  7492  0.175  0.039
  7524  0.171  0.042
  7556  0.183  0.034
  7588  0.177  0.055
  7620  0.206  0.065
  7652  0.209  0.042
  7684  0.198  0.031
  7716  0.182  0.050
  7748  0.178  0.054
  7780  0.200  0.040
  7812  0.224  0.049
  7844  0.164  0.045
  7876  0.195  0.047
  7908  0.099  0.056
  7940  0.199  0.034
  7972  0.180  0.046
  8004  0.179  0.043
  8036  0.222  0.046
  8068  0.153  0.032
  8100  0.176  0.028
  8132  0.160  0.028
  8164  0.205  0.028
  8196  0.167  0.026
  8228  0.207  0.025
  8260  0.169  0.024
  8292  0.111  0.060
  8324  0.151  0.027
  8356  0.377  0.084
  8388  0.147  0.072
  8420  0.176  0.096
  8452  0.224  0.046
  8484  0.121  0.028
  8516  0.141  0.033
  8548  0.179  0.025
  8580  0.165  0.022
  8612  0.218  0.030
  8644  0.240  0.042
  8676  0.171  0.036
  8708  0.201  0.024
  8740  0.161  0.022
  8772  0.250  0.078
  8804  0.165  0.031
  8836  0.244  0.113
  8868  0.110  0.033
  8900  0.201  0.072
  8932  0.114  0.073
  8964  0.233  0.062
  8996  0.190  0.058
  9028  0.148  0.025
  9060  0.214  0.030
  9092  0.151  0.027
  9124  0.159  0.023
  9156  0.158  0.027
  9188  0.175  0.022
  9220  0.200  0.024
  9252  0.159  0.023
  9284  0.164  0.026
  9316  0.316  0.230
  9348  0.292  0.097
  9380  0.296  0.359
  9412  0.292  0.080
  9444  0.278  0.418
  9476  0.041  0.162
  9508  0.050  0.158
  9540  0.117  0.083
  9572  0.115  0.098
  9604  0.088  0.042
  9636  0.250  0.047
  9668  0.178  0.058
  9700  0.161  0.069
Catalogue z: 0.791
